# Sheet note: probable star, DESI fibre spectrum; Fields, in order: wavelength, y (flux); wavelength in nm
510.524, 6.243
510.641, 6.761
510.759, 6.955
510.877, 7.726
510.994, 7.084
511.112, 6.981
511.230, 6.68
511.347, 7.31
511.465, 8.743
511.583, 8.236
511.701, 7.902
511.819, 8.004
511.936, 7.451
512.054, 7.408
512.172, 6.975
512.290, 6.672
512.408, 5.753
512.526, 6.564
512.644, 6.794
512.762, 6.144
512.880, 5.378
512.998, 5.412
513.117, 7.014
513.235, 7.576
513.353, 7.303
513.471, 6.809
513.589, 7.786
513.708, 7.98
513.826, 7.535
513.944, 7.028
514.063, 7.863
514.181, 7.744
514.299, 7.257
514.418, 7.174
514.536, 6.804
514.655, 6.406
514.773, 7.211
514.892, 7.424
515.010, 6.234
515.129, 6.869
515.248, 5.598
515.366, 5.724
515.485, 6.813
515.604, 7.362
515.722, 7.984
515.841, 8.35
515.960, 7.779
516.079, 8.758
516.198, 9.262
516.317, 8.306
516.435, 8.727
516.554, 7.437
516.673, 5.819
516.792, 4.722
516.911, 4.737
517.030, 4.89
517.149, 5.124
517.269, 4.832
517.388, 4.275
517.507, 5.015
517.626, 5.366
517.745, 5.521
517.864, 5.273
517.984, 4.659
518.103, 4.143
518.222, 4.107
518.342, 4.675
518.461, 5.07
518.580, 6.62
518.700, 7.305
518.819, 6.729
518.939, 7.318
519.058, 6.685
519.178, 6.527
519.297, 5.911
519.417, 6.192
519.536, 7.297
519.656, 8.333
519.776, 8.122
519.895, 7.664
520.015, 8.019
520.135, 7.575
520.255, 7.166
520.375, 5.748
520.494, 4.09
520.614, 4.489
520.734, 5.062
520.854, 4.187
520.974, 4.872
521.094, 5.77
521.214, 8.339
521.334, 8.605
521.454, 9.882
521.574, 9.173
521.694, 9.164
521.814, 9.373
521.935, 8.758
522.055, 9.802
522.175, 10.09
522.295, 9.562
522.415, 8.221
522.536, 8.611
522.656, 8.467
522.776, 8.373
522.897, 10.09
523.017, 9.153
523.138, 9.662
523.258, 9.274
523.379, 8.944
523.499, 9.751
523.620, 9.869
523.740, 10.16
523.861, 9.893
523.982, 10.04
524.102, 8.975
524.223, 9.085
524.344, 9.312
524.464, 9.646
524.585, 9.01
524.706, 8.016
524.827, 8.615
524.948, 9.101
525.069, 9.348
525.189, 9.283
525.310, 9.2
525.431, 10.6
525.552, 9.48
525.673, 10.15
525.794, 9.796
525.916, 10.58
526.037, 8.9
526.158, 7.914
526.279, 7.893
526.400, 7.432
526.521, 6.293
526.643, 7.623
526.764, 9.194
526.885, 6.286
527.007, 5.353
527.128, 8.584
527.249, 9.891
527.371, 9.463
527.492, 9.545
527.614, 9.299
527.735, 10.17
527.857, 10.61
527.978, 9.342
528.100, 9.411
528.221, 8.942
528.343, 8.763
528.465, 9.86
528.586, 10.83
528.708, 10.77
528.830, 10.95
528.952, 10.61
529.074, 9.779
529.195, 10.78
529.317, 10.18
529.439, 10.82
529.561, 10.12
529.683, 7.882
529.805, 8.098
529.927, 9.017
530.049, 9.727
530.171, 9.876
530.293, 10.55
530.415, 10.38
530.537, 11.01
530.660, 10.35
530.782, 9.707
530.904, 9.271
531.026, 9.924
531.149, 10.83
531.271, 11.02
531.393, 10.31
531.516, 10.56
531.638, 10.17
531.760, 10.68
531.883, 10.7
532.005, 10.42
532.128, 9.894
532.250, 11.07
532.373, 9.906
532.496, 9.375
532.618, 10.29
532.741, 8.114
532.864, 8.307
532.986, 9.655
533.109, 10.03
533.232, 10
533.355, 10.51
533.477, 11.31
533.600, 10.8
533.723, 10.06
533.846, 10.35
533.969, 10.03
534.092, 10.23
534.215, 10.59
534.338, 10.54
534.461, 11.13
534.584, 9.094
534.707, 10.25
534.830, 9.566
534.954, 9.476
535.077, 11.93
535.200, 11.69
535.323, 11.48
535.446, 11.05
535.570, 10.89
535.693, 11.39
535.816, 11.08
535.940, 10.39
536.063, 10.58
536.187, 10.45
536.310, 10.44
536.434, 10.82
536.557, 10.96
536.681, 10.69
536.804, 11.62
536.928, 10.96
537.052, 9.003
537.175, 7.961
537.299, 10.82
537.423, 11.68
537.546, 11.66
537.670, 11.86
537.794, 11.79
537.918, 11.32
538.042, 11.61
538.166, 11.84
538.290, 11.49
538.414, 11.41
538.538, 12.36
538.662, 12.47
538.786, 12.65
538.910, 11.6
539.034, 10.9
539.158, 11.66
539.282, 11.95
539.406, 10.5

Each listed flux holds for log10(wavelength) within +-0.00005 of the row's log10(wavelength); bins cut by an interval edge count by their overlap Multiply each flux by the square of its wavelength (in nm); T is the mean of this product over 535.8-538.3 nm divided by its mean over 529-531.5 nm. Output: 1.12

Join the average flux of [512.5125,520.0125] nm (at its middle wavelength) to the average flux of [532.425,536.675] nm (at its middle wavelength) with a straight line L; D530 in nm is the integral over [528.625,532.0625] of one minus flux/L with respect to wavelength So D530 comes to -0.24 nm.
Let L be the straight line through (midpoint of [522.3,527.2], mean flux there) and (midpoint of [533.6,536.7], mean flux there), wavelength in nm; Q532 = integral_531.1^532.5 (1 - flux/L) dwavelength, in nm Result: -0.05 nm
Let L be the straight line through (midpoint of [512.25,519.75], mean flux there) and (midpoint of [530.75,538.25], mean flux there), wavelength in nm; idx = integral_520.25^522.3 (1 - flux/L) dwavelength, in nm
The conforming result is 0.08 nm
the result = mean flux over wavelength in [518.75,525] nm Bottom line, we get 8.13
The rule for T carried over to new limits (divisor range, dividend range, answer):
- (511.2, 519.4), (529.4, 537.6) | 1.66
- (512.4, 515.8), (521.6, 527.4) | 1.36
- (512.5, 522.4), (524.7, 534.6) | 1.49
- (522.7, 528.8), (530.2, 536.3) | 1.16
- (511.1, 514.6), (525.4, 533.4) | 1.43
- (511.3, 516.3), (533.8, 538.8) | 1.65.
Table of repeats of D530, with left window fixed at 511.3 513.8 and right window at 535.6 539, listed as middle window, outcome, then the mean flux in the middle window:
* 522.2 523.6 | -0.06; 9.15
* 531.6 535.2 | 0.11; 10.2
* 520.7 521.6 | 0.16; 6.96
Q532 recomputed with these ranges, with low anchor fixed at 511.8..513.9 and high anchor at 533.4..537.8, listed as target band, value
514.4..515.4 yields 0.088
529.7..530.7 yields 0.000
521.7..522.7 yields -0.080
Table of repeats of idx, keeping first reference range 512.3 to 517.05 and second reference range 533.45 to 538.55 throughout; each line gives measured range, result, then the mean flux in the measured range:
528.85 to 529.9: -0.02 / 9.8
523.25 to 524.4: -0.12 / 9.54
